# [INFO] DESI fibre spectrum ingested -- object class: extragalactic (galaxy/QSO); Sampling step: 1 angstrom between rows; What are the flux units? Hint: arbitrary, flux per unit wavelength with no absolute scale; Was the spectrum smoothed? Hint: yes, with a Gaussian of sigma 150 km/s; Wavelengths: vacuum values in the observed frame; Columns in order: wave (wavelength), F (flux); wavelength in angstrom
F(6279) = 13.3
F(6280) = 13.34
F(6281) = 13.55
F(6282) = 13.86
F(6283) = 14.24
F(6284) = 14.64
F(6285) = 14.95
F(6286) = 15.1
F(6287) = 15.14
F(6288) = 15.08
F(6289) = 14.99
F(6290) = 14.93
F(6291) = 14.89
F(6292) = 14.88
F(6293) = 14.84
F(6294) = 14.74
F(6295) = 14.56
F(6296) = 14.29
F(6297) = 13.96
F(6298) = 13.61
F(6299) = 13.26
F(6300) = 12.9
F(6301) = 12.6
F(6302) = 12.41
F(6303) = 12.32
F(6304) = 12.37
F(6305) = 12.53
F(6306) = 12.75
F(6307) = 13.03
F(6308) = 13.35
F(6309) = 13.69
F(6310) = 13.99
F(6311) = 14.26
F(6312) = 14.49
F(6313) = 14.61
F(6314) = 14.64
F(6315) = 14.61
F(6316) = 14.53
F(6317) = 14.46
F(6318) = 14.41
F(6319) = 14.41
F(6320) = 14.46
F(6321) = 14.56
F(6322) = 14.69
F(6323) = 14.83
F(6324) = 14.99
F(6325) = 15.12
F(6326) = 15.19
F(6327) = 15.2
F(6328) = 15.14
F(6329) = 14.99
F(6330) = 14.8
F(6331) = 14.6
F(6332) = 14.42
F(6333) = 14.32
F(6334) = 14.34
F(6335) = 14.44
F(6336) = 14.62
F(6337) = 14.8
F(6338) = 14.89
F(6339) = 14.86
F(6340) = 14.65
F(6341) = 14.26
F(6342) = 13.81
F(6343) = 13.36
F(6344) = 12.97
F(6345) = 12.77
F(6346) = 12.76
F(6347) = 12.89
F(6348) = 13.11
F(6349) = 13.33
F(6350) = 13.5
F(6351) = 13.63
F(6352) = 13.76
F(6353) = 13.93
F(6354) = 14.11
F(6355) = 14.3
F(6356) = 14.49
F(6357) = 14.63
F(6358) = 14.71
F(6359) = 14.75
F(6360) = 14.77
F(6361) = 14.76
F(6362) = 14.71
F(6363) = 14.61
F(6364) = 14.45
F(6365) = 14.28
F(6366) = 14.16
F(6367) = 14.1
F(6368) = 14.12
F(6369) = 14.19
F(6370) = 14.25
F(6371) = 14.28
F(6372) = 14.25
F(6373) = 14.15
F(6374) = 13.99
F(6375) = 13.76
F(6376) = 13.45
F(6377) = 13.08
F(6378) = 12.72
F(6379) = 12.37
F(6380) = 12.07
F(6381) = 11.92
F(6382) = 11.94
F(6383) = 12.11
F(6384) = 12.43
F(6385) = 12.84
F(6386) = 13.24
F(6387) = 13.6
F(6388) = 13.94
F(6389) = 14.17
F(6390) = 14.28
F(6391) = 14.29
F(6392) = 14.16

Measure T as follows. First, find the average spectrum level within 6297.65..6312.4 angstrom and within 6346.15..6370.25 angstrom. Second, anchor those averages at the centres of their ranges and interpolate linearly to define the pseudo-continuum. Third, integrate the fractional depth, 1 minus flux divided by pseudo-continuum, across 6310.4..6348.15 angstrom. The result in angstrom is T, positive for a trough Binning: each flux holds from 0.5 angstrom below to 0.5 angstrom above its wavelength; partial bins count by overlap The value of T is -2.21 angstrom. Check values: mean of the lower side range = 13.2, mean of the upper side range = 14.1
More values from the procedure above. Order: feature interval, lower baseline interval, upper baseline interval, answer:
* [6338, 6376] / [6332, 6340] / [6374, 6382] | -1.0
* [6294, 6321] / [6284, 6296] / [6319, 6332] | 2.0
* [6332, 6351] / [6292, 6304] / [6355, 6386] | -0.3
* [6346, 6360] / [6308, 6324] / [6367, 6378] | 0.2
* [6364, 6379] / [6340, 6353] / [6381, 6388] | -1.1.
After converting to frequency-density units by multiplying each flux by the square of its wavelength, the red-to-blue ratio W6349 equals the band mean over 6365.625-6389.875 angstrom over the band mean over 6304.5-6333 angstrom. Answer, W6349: 0.9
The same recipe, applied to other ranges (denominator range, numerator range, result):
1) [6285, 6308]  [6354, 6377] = 1.05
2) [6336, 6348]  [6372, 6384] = 0.94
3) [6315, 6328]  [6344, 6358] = 0.93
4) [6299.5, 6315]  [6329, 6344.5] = 1.08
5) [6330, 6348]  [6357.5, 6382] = 1.00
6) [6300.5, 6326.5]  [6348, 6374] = 1.03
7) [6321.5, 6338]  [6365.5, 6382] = 0.93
